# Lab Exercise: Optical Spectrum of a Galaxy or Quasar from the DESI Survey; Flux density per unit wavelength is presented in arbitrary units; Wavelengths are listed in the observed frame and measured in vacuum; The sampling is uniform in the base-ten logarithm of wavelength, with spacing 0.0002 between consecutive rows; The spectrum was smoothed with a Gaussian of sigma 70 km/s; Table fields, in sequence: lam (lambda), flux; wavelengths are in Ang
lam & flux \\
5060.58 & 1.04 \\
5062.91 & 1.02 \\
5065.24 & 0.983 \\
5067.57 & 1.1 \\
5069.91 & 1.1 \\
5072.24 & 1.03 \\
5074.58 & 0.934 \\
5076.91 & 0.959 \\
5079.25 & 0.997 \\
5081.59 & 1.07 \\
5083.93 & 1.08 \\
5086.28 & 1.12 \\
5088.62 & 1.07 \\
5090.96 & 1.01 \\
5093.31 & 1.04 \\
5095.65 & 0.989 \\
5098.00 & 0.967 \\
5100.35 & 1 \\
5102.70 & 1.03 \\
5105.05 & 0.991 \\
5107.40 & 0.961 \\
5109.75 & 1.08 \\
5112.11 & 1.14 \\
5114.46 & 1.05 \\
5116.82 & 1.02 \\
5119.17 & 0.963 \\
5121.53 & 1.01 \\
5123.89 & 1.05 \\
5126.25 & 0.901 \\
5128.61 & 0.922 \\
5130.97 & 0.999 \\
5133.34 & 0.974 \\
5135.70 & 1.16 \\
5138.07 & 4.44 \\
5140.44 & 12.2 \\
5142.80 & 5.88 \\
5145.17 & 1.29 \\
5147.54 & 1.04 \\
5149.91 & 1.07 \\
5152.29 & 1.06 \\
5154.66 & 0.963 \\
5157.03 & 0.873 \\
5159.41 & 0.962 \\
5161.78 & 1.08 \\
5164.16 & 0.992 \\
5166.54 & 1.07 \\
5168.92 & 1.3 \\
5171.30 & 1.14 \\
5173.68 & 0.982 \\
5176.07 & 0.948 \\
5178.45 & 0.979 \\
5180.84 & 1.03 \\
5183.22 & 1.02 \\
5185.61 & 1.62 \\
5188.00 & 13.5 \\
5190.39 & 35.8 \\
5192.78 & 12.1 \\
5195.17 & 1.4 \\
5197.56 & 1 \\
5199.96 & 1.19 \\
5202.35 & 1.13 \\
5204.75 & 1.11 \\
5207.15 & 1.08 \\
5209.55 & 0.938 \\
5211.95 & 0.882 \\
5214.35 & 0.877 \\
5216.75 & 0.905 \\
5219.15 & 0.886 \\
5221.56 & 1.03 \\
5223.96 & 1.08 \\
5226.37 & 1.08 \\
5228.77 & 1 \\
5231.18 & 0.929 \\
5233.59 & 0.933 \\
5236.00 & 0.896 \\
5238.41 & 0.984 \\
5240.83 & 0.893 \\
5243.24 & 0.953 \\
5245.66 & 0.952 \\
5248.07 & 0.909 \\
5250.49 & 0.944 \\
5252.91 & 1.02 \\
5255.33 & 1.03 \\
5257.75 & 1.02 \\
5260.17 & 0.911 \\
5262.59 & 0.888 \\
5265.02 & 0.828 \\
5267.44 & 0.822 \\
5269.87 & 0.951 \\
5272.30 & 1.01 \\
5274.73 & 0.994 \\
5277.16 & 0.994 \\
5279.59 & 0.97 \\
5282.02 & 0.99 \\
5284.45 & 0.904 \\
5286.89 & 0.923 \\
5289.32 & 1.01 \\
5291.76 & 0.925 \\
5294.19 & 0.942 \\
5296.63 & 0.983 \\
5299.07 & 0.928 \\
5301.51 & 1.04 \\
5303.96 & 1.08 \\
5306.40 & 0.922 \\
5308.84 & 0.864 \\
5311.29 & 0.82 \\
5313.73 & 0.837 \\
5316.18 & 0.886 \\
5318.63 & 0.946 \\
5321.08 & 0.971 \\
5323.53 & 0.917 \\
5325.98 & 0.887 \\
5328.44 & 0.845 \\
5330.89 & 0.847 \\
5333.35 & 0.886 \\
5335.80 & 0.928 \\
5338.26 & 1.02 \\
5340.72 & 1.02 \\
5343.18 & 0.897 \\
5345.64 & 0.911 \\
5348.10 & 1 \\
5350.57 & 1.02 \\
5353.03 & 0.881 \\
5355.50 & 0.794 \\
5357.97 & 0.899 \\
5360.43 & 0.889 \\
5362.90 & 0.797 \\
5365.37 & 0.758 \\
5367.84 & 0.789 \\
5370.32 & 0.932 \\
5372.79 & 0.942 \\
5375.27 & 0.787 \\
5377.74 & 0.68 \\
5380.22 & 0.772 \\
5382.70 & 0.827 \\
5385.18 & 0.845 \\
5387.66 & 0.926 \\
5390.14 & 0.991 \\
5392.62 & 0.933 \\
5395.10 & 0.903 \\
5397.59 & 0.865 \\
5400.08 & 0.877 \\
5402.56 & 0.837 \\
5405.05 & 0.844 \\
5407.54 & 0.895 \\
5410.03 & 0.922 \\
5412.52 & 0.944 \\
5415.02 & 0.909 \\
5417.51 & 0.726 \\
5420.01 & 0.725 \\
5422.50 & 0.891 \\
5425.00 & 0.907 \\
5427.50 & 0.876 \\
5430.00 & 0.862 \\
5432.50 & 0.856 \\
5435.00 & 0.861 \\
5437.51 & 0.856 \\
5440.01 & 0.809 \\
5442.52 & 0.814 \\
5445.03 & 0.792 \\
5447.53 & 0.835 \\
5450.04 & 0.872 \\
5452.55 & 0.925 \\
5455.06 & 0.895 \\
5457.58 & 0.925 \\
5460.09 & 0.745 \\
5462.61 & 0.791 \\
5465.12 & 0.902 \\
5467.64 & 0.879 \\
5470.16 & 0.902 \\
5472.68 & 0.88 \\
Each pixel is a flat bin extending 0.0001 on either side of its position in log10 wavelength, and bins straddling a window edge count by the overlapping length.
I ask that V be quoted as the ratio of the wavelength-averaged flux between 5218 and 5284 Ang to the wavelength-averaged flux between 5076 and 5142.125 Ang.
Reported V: 0.61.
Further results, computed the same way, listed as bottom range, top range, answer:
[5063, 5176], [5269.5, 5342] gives 0.65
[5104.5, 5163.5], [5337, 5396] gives 0.49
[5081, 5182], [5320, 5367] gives 0.61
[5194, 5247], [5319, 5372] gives 0.90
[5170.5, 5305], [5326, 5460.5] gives 0.43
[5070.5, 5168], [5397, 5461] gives 0.57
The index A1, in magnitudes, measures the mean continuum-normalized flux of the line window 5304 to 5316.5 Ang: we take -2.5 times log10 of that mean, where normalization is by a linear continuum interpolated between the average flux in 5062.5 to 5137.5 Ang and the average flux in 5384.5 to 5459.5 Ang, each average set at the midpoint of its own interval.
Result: 0.06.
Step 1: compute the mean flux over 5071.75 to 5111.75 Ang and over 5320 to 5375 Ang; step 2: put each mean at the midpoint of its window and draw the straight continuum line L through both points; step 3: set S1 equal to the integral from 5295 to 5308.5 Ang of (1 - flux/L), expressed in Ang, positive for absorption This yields -0.9 Ang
